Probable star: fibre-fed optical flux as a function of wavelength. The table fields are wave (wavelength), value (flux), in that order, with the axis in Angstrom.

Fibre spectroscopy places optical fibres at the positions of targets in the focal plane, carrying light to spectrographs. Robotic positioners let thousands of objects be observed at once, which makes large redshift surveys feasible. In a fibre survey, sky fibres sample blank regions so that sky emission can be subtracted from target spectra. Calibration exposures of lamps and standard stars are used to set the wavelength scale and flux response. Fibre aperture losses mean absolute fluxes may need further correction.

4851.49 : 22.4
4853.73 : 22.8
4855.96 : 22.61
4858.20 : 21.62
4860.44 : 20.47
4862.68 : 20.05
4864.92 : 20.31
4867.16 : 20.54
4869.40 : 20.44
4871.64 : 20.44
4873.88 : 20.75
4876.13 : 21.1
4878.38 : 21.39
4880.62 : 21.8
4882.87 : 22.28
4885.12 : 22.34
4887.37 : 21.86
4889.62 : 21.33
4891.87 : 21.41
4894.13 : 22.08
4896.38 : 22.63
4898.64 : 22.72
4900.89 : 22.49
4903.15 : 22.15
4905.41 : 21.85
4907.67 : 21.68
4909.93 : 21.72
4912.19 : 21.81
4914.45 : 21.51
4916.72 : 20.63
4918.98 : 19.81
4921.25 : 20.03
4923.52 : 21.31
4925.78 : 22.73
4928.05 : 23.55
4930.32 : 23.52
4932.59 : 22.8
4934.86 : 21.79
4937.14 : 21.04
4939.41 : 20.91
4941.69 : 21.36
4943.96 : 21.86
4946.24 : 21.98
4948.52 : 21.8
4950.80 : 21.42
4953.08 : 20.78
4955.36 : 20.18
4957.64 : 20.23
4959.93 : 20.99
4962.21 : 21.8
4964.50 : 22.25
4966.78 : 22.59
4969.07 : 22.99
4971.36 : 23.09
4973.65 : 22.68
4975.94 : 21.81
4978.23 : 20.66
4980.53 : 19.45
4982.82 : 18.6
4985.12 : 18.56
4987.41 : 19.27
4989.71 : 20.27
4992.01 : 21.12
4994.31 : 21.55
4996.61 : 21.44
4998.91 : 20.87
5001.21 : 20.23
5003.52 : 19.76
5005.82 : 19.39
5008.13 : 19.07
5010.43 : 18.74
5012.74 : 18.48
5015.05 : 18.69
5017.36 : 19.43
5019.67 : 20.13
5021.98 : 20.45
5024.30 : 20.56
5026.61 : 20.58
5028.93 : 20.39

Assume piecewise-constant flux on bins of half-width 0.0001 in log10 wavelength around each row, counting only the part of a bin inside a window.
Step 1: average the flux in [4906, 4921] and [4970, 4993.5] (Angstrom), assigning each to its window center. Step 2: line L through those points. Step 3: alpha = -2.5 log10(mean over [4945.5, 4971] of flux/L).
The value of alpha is -0.04 mag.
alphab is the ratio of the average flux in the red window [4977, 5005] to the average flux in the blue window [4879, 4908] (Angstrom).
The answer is 0.91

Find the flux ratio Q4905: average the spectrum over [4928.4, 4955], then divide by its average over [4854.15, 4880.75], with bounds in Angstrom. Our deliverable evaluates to 1.04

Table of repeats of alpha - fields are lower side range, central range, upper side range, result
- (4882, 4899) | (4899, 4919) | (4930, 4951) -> 0.01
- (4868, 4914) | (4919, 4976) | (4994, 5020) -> -0.05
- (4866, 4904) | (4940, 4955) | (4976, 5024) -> -0.04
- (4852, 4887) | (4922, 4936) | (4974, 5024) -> -0.09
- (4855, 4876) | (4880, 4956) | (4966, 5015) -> -0.06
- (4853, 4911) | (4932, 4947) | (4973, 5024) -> -0.04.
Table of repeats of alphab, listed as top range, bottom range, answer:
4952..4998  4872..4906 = 0.96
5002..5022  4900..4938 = 0.89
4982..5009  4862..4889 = 0.95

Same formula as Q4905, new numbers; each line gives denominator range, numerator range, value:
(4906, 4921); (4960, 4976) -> 1.06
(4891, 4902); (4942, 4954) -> 0.97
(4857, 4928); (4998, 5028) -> 0.92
